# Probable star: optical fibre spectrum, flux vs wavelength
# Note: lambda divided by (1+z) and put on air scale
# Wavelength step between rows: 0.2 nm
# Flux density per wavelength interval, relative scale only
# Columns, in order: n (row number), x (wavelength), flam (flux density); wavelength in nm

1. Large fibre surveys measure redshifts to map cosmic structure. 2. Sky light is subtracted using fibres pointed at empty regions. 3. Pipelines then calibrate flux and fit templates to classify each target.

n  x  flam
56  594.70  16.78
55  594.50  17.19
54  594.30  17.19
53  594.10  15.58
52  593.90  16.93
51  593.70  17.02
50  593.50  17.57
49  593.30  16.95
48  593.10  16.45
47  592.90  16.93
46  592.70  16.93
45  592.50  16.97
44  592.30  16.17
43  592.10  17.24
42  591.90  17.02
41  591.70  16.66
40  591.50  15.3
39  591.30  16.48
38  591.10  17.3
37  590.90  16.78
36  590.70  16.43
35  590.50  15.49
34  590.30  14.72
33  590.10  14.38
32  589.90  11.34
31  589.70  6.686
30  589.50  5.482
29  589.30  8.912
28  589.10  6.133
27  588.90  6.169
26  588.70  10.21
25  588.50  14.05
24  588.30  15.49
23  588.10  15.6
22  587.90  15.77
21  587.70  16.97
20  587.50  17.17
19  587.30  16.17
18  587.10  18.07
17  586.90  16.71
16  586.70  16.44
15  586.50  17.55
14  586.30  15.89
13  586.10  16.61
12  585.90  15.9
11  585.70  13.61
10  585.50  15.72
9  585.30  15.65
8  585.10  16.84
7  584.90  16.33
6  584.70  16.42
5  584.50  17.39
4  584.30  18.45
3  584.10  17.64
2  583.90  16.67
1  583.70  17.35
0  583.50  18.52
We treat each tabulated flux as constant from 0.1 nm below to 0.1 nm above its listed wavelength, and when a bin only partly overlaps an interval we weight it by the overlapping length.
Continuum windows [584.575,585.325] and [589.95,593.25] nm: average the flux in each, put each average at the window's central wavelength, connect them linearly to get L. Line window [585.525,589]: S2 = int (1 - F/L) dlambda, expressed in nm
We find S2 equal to 0.24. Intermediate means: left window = 16.4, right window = 16.3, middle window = 15.2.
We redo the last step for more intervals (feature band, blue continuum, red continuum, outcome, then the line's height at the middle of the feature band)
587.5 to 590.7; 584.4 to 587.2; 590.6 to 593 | 0.851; 16.5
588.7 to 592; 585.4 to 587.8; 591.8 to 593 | 0.785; 16.7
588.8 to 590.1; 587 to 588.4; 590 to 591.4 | 0.657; 16.2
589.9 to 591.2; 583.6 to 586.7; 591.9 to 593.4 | 0.096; 16.7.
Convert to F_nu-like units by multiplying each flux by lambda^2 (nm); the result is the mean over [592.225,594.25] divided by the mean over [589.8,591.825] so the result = 1.1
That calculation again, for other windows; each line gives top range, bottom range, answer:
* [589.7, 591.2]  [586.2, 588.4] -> 0.90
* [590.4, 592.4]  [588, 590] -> 1.66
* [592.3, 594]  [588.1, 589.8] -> 1.80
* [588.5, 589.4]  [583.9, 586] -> 0.53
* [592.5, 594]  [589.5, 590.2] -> 1.71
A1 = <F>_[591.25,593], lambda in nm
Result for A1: 16.6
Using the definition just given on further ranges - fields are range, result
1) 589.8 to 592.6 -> 15.9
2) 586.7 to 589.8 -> 12.8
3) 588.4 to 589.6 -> 8.49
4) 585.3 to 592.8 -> 14.6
